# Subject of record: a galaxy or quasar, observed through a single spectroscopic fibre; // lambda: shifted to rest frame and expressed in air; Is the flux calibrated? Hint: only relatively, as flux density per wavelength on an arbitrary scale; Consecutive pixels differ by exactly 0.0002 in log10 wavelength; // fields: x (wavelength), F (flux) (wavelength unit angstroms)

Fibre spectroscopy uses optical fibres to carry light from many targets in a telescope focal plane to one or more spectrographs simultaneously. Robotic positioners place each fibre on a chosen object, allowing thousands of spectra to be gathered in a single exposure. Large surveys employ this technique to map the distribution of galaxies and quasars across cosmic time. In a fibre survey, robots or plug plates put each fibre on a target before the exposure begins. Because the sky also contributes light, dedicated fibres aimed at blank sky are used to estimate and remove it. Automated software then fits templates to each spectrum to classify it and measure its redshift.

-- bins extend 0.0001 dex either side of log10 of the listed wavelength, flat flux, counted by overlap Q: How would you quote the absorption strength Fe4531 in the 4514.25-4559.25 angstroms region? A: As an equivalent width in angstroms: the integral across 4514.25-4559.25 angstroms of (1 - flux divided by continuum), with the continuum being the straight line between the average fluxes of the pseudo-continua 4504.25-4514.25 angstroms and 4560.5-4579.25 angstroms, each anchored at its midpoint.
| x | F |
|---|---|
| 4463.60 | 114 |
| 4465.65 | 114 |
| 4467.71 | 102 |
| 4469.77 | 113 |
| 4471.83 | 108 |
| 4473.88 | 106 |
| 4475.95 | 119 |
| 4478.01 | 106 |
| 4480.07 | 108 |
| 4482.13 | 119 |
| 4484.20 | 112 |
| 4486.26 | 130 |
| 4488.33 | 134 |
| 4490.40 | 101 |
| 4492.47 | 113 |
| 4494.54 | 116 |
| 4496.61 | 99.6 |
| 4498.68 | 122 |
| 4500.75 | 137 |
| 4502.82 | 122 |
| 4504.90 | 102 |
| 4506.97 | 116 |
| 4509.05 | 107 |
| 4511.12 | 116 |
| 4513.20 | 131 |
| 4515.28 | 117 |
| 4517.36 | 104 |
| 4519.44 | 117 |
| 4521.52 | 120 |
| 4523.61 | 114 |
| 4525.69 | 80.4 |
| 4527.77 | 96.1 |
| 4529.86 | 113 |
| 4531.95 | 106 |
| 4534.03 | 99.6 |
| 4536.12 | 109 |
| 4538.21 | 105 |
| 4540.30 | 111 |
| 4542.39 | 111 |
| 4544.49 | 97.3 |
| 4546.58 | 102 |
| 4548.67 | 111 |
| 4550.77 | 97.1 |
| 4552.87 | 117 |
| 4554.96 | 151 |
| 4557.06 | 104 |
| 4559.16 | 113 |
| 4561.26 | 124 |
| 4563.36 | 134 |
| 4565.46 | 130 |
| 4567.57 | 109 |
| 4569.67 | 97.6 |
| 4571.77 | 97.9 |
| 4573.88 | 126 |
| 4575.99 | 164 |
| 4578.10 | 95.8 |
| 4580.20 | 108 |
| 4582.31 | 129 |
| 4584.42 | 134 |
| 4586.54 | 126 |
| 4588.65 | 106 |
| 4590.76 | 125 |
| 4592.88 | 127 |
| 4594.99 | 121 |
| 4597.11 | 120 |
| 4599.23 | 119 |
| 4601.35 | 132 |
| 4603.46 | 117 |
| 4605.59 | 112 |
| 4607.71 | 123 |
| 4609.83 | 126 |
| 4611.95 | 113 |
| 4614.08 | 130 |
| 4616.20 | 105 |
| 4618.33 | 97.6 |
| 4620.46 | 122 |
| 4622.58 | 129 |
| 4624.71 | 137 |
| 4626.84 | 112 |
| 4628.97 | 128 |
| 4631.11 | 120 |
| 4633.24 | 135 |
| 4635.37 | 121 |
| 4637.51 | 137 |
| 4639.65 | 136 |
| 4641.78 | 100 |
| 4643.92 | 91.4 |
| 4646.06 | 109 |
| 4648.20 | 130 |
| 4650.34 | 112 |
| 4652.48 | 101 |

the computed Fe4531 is 3.2 angstroms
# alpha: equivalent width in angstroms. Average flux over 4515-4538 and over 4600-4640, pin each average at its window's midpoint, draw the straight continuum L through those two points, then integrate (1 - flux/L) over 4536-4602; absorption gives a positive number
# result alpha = -2.0 angstroms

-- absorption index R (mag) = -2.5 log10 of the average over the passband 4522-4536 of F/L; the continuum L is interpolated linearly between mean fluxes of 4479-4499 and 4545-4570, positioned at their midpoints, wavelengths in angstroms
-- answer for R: 0.128 mag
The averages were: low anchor 115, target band 103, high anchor 116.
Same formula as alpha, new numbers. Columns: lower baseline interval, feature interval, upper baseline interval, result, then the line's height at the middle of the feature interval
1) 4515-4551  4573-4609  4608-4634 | -2.08 angstroms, 116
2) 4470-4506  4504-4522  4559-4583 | 0.29 angstroms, 116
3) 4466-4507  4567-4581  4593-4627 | 0.49 angstroms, 118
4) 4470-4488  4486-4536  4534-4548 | -1.31 angstroms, 110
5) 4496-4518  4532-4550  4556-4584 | 1.80 angstroms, 117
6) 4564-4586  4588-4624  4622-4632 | 0.99 angstroms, 123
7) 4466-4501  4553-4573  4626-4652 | -0.24 angstroms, 116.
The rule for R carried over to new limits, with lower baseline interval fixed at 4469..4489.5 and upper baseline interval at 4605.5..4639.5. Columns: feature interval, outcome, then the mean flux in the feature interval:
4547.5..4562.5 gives 0.021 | 117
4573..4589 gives -0.035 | 124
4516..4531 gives 0.107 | 107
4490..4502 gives 0.006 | 116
